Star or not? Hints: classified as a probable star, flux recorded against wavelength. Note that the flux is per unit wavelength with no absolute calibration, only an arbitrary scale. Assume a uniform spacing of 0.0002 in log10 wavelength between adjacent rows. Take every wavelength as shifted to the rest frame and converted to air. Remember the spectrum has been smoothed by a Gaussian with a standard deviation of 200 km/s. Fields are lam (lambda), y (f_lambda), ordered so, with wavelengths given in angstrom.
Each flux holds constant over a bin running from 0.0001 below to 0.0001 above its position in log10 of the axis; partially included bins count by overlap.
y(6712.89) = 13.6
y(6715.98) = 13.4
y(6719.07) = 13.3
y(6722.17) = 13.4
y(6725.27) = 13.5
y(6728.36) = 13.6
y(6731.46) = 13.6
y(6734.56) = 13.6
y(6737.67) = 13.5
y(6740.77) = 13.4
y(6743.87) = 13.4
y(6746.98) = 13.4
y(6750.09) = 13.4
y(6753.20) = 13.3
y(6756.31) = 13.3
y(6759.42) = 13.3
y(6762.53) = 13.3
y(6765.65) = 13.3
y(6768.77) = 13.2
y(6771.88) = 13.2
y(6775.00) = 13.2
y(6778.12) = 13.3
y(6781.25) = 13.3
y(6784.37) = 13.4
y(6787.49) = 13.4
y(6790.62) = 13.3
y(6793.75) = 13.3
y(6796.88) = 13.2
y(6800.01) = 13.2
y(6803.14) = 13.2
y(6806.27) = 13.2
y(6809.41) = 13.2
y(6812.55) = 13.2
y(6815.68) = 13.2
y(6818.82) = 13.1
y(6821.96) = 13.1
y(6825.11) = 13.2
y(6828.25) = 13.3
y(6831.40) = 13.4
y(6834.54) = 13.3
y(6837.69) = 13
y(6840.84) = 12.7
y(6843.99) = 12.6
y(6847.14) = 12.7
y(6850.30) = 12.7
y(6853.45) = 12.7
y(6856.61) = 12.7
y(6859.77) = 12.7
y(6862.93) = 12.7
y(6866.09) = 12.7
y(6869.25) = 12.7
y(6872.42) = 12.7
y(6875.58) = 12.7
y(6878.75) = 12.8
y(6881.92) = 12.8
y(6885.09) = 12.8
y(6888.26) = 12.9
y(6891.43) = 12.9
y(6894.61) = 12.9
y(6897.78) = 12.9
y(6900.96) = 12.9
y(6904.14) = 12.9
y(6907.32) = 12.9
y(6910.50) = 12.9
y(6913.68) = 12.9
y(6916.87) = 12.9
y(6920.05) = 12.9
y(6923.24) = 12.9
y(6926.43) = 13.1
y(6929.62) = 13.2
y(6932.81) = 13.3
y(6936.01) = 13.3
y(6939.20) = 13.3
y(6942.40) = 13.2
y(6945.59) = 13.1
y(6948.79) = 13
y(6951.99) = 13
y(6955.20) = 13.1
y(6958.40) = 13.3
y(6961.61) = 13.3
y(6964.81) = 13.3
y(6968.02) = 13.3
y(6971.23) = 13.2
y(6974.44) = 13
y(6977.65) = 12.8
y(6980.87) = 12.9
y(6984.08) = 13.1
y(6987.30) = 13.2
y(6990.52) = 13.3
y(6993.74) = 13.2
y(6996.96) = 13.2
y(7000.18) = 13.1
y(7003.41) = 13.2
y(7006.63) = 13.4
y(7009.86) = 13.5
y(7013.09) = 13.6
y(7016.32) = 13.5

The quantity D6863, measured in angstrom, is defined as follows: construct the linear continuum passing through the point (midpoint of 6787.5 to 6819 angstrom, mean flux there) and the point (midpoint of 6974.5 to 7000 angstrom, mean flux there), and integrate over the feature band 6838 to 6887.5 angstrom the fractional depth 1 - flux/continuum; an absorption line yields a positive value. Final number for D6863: 1.7 angstrom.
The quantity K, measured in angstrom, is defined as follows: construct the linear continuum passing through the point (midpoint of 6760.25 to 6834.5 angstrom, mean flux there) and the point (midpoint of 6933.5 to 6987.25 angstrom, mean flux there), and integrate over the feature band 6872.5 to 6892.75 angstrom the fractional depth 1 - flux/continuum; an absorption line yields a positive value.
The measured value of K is 0.6 angstrom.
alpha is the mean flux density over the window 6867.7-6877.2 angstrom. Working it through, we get 12.7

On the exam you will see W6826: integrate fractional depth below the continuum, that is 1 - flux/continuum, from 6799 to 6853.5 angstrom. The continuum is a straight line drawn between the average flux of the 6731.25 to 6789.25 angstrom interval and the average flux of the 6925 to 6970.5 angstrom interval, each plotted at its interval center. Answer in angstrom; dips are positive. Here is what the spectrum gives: 0.96 angstrom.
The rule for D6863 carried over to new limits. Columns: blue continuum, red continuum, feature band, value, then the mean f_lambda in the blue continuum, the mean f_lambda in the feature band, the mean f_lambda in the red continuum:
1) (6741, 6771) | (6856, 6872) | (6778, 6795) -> -0.2 angstrom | 13.3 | 13.3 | 12.7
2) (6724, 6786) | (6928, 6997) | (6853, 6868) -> 0.6 angstrom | 13.4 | 12.7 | 13.2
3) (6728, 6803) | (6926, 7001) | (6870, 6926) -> 1.5 angstrom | 13.3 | 12.9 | 13.2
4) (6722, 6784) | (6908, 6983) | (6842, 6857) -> 0.6 angstrom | 13.4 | 12.7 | 13.1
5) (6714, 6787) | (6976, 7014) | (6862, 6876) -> 0.6 angstrom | 13.4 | 12.7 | 13.2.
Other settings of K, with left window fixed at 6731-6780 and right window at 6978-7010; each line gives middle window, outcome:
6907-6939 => 0.44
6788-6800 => 0.05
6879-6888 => 0.30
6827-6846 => 0.36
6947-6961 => 0.10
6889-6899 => 0.26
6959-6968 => -0.07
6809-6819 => 0.09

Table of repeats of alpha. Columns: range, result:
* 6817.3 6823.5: 13.1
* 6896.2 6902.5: 12.9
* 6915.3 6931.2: 13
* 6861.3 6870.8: 12.7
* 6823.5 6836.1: 13.3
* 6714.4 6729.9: 13.4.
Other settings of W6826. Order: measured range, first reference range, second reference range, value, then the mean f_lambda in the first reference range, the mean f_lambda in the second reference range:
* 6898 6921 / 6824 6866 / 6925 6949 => 0.4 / 12.9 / 13.2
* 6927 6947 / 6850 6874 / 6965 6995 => -0.4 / 12.7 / 13.1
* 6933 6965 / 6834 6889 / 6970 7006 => -0.5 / 12.8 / 13.1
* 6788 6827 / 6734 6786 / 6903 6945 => 0.1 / 13.3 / 13.1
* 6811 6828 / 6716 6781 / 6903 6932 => 0.0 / 13.4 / 13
